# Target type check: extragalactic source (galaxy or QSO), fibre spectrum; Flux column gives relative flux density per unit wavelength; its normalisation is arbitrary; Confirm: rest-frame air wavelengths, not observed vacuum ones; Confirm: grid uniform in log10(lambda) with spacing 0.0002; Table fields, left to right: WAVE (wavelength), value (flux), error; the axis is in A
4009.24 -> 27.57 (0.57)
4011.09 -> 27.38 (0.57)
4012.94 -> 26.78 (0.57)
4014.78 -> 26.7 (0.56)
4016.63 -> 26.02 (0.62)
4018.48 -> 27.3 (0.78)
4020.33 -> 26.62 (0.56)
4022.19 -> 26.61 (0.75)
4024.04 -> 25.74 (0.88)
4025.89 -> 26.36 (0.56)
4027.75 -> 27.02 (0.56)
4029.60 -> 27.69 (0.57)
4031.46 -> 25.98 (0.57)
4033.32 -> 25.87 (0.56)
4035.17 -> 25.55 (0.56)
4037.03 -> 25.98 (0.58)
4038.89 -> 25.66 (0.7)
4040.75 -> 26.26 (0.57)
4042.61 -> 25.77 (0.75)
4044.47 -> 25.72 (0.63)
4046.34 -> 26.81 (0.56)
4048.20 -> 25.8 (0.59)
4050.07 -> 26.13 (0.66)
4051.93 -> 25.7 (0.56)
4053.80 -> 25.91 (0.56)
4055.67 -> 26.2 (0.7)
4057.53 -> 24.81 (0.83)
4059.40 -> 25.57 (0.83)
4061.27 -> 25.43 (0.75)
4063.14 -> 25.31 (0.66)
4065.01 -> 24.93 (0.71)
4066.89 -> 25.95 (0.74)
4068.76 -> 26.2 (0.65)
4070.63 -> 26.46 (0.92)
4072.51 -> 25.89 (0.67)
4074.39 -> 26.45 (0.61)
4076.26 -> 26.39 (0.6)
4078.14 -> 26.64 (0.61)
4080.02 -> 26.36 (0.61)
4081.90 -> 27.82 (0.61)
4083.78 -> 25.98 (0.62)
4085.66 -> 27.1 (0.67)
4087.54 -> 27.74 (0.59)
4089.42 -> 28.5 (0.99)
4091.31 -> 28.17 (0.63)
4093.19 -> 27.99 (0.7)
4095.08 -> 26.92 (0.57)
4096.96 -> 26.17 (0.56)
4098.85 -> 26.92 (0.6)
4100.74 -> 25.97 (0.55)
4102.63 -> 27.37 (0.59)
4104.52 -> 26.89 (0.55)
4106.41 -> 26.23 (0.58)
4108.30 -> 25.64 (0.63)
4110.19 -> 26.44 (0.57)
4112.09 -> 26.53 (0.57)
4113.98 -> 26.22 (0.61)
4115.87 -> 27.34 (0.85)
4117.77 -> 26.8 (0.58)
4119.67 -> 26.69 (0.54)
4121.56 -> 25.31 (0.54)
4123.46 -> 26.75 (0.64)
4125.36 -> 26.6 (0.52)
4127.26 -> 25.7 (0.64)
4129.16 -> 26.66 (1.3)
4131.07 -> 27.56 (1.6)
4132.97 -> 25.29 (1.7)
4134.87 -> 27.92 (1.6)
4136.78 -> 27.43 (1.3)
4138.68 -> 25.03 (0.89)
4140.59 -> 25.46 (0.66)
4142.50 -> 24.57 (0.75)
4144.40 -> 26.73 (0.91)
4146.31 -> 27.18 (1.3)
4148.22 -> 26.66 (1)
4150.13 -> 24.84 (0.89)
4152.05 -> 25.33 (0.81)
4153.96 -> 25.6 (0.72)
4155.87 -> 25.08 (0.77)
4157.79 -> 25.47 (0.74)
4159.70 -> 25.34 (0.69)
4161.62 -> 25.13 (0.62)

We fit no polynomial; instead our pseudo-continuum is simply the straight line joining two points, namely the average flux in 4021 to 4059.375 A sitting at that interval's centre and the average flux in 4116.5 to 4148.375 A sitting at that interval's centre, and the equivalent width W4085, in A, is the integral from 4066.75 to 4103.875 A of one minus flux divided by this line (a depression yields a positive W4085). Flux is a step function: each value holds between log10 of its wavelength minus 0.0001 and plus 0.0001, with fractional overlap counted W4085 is -0.92 A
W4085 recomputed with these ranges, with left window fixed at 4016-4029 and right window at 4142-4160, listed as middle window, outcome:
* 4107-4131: -0.5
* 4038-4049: 0.2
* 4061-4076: 0.2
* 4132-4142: -0.1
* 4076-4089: -0.4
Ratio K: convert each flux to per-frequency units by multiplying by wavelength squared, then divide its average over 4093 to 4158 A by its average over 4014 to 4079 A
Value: 1.05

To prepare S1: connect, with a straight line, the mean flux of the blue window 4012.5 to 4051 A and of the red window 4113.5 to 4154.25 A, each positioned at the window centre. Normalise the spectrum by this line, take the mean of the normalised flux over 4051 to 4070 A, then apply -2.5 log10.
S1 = 0.03 mag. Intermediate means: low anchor 26.3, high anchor 26.3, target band 25.6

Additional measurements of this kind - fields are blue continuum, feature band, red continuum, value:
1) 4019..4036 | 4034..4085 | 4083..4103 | 0.032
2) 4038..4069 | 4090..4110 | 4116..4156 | -0.034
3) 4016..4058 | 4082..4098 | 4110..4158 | -0.047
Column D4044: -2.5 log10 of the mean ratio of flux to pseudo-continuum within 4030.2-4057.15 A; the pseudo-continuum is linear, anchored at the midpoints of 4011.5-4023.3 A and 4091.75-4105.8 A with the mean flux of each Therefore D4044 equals 0.03 mag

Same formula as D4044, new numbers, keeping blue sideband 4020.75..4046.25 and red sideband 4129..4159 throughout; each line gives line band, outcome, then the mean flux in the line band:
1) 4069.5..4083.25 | -0.017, 26.5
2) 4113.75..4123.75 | -0.019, 26.5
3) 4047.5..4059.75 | 0.018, 25.7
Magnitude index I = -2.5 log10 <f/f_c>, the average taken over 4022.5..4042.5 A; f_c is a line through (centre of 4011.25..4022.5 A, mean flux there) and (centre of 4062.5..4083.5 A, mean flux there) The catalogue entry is 0.02 mag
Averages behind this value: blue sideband 26.7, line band 26.2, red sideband 26.2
